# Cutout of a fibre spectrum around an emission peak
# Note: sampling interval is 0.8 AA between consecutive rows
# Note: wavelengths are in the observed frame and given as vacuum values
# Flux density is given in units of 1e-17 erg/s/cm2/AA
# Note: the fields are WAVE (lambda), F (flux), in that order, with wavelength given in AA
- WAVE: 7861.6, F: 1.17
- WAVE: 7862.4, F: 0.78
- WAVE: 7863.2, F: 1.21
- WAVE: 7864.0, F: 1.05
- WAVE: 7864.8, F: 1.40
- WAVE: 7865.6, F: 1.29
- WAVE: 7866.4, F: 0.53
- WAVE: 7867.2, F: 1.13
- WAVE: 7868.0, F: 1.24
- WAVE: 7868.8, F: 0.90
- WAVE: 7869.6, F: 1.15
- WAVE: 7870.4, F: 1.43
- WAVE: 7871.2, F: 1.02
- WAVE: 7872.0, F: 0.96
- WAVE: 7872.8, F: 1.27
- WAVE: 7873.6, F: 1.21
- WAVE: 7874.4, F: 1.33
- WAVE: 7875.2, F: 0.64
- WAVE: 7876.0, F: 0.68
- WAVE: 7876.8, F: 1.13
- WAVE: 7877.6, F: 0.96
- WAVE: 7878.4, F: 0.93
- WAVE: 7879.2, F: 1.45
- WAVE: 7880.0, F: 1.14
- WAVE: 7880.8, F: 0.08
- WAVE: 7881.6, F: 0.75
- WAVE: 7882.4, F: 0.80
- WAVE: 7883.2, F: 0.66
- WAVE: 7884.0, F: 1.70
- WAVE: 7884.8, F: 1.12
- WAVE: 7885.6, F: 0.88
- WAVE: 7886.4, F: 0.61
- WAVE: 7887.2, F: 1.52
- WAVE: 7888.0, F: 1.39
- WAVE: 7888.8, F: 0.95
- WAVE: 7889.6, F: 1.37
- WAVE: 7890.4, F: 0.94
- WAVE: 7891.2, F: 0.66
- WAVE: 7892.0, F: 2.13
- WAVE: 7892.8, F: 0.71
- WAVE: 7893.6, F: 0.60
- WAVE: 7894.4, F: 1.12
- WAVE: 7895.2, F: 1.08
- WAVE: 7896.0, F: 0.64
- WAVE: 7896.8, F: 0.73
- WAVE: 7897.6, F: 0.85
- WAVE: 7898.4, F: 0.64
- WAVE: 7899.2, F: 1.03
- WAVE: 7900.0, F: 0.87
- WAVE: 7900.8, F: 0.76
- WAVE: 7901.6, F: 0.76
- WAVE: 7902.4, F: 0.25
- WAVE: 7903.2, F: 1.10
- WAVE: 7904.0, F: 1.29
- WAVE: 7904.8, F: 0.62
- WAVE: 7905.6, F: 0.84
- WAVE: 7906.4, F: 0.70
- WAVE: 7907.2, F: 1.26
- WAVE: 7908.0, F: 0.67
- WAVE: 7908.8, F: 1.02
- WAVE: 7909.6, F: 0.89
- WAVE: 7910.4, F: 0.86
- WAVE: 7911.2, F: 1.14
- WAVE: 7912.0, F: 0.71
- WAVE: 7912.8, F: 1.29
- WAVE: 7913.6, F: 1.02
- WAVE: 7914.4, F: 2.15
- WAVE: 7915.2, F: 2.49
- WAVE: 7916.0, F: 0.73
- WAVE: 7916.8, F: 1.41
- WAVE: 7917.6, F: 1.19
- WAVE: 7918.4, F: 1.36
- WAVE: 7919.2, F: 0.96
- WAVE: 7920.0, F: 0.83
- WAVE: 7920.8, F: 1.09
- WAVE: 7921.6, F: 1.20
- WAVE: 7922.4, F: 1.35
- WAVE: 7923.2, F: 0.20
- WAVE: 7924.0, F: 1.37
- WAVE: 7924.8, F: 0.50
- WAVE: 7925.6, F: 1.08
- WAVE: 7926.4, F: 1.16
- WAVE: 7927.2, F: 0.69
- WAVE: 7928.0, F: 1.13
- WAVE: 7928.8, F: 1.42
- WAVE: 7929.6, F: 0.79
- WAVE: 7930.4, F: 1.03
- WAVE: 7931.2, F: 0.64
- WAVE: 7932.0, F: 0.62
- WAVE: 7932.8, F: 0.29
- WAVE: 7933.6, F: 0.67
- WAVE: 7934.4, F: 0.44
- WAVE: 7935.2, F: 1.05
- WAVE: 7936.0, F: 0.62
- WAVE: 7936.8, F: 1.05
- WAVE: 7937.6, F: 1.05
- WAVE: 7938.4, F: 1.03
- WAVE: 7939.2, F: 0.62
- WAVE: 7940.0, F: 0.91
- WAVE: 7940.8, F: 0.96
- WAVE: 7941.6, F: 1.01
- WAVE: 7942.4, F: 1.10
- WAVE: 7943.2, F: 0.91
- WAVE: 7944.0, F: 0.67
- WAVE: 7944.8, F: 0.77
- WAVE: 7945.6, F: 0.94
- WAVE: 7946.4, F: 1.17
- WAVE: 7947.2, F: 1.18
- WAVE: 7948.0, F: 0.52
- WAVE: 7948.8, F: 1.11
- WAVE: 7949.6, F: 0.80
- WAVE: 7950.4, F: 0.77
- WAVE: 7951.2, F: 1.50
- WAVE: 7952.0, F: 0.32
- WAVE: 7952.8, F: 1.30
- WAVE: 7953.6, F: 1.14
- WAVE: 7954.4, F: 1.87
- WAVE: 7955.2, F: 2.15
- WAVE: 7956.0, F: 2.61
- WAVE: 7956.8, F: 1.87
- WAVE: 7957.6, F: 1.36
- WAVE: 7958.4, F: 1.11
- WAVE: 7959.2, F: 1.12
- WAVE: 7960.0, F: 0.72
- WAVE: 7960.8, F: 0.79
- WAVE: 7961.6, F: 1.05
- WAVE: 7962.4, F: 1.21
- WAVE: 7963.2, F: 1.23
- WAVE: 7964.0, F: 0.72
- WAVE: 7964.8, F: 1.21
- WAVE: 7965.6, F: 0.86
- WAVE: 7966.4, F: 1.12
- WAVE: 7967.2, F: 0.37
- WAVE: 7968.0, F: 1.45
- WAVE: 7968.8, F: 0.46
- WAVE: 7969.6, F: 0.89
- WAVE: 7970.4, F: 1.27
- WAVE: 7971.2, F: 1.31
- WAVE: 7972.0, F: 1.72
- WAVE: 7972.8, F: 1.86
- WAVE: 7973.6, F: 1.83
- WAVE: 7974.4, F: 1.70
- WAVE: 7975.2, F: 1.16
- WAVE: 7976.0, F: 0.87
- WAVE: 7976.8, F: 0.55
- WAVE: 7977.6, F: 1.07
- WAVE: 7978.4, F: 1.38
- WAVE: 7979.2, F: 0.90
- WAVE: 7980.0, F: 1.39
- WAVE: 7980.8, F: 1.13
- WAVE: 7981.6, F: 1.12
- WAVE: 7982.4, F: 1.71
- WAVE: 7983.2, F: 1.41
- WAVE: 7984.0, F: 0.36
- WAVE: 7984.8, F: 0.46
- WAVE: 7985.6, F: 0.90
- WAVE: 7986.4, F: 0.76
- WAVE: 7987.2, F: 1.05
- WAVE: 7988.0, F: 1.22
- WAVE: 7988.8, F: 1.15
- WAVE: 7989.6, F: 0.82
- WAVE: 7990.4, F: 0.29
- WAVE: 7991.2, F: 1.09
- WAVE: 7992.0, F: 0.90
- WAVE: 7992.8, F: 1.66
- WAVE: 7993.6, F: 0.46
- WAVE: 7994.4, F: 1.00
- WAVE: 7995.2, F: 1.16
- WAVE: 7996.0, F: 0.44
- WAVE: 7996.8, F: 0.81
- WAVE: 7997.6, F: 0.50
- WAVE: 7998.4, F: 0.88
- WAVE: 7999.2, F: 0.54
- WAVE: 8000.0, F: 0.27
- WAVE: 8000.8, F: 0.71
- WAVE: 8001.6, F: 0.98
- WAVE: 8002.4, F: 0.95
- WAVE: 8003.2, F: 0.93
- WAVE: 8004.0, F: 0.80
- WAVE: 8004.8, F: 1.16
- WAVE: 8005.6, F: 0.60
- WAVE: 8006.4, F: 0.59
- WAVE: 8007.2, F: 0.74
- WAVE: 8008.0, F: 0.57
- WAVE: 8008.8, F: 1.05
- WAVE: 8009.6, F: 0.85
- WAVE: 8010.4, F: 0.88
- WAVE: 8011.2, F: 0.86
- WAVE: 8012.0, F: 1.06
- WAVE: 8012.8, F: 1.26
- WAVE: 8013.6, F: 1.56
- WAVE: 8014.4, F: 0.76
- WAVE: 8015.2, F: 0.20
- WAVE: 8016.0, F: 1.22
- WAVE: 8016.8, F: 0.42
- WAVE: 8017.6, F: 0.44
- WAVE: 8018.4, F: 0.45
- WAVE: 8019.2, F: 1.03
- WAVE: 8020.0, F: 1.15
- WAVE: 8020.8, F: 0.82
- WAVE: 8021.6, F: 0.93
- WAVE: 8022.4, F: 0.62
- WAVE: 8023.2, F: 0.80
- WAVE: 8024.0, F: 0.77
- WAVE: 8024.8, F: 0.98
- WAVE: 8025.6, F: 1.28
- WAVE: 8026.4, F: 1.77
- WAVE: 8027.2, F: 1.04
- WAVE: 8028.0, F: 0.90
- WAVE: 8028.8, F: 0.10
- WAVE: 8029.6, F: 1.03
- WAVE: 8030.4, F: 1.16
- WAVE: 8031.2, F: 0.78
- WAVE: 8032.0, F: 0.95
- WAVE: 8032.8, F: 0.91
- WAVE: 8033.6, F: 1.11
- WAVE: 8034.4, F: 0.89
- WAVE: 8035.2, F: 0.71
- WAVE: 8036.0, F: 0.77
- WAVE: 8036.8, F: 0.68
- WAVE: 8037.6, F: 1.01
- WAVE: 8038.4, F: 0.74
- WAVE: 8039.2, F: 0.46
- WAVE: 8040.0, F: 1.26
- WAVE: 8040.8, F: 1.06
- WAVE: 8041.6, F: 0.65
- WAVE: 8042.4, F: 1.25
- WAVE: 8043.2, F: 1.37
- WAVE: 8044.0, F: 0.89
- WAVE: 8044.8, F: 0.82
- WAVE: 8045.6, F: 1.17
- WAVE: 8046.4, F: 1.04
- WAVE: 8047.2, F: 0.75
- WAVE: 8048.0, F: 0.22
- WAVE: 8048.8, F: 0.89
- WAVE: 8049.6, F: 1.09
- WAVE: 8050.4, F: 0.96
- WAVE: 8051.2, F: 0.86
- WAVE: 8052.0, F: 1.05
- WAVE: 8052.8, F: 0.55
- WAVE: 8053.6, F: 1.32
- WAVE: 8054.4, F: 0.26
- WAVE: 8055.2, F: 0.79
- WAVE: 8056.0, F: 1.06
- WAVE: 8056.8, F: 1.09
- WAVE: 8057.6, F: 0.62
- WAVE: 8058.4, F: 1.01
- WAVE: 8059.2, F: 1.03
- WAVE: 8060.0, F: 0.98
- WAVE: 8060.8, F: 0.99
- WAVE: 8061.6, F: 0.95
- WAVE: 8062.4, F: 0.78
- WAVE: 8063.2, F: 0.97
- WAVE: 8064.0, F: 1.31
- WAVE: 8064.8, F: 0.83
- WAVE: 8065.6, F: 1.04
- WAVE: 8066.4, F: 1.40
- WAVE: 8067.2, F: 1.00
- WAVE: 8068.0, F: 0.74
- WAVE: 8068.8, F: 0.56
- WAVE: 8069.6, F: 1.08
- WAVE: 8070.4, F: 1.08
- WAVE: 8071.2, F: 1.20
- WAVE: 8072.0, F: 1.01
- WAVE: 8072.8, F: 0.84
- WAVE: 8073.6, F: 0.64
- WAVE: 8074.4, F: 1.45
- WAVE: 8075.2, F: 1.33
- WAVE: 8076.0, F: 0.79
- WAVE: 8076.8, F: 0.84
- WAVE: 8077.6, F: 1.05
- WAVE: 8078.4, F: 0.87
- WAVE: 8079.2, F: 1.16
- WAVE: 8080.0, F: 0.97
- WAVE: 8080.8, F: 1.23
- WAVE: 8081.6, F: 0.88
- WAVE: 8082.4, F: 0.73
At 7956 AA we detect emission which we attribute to [S II] 6716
